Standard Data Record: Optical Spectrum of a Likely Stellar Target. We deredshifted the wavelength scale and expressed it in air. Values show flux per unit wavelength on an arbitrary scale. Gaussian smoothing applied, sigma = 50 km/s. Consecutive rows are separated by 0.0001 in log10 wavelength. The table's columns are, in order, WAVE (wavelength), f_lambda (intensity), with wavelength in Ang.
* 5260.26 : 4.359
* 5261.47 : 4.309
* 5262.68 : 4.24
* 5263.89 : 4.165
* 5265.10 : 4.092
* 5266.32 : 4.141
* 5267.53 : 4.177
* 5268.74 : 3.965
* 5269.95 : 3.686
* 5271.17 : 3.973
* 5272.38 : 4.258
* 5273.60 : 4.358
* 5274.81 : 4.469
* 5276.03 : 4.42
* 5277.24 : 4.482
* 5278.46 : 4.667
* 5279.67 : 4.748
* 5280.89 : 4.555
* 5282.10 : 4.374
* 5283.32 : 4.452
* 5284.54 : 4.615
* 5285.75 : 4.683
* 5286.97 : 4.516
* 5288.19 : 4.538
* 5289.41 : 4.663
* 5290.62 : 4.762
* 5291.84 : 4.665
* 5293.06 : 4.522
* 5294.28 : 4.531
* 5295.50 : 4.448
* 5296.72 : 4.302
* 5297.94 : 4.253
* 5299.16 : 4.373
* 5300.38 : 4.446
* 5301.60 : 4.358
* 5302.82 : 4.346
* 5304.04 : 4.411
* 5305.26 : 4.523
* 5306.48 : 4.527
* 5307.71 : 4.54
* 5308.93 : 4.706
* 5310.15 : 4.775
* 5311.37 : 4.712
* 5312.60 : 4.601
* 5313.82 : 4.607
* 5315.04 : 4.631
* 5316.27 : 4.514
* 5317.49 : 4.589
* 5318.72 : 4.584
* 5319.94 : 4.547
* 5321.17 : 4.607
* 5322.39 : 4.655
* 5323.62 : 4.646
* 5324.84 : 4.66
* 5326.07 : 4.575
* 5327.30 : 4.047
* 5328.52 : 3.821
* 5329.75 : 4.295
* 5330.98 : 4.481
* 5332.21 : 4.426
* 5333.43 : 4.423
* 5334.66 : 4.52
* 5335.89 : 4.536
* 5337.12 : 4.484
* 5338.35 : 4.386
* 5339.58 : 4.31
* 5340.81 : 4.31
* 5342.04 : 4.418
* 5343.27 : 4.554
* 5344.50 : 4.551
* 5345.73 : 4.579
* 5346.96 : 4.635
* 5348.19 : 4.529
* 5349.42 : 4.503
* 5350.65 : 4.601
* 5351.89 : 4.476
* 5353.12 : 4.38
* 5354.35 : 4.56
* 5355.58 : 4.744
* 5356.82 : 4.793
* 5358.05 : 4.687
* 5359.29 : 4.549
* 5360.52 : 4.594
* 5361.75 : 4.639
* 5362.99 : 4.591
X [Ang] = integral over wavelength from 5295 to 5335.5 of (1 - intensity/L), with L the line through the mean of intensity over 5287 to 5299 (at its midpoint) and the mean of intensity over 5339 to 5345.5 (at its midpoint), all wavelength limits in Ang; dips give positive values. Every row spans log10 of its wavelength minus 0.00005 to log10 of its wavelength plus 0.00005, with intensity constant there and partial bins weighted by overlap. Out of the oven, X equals -0.03 Ang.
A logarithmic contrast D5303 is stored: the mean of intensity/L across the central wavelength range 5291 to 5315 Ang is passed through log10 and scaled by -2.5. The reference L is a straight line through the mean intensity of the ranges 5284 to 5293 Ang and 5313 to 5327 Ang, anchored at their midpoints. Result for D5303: 0.02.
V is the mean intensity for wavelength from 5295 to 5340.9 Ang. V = 4.47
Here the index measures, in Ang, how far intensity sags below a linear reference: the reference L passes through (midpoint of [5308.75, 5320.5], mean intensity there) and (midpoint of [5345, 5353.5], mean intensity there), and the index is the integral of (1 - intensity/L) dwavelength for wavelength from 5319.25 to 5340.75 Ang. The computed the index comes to 0.71 Ang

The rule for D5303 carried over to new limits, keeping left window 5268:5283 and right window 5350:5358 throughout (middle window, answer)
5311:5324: -0.03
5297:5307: 0.00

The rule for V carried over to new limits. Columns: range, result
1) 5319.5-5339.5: 4.44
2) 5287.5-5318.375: 4.53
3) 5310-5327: 4.61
